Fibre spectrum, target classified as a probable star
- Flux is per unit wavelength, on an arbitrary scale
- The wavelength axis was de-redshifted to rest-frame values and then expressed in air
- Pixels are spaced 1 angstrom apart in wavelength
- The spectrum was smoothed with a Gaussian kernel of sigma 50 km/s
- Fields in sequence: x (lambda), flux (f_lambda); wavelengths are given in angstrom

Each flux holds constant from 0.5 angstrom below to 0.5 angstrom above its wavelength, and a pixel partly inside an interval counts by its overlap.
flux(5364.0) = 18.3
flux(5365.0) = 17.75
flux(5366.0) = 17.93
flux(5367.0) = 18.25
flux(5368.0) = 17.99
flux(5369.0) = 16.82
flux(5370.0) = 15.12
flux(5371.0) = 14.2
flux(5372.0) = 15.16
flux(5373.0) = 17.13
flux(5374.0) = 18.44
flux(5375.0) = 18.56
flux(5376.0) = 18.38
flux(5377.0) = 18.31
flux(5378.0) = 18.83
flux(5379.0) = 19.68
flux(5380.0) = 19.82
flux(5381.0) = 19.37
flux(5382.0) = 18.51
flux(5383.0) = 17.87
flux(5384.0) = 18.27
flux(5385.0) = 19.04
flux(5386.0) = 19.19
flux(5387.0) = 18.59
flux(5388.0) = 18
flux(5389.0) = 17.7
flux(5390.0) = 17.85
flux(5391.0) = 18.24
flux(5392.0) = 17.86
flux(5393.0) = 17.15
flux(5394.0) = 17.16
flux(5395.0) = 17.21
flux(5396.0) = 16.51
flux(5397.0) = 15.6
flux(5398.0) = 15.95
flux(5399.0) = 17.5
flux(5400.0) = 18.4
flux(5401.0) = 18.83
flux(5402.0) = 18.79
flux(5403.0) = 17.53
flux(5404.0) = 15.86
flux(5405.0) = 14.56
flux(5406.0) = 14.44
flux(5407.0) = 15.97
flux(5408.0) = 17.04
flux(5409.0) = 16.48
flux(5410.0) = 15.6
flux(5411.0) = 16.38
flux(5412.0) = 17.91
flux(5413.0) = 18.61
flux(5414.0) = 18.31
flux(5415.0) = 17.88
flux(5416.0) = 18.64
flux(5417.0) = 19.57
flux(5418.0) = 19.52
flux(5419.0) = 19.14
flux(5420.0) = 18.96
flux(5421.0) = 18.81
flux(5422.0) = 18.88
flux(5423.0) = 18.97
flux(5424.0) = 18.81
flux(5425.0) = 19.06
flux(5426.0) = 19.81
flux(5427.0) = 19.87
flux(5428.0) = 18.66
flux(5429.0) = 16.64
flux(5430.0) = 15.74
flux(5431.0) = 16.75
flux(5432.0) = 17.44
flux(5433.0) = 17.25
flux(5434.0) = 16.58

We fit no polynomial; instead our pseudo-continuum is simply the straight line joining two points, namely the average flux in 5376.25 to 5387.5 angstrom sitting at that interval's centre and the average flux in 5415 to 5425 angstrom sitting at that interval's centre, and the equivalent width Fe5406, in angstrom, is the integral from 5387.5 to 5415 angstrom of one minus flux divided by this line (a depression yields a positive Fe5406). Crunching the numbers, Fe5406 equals 2.6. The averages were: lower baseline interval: 18.9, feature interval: 17.1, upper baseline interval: 19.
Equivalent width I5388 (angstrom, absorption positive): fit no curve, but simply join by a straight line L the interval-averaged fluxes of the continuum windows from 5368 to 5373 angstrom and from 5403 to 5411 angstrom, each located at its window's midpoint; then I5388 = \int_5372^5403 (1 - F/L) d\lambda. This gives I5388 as -4.4 angstrom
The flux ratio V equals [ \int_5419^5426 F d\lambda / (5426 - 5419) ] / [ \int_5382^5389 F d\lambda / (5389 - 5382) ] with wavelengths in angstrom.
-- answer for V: 1.0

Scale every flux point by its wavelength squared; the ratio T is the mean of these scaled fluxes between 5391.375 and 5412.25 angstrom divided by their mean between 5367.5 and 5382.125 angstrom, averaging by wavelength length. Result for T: 0.96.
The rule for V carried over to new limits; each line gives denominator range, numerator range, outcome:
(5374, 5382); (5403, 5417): 0.89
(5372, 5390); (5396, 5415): 0.92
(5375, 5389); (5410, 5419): 0.97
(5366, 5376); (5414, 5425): 1.11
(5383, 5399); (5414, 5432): 1.05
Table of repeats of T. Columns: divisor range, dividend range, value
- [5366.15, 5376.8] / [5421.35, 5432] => 1.09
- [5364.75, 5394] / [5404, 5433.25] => 1.01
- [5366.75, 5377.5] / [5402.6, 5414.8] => 0.98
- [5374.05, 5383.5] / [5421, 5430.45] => 1.00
